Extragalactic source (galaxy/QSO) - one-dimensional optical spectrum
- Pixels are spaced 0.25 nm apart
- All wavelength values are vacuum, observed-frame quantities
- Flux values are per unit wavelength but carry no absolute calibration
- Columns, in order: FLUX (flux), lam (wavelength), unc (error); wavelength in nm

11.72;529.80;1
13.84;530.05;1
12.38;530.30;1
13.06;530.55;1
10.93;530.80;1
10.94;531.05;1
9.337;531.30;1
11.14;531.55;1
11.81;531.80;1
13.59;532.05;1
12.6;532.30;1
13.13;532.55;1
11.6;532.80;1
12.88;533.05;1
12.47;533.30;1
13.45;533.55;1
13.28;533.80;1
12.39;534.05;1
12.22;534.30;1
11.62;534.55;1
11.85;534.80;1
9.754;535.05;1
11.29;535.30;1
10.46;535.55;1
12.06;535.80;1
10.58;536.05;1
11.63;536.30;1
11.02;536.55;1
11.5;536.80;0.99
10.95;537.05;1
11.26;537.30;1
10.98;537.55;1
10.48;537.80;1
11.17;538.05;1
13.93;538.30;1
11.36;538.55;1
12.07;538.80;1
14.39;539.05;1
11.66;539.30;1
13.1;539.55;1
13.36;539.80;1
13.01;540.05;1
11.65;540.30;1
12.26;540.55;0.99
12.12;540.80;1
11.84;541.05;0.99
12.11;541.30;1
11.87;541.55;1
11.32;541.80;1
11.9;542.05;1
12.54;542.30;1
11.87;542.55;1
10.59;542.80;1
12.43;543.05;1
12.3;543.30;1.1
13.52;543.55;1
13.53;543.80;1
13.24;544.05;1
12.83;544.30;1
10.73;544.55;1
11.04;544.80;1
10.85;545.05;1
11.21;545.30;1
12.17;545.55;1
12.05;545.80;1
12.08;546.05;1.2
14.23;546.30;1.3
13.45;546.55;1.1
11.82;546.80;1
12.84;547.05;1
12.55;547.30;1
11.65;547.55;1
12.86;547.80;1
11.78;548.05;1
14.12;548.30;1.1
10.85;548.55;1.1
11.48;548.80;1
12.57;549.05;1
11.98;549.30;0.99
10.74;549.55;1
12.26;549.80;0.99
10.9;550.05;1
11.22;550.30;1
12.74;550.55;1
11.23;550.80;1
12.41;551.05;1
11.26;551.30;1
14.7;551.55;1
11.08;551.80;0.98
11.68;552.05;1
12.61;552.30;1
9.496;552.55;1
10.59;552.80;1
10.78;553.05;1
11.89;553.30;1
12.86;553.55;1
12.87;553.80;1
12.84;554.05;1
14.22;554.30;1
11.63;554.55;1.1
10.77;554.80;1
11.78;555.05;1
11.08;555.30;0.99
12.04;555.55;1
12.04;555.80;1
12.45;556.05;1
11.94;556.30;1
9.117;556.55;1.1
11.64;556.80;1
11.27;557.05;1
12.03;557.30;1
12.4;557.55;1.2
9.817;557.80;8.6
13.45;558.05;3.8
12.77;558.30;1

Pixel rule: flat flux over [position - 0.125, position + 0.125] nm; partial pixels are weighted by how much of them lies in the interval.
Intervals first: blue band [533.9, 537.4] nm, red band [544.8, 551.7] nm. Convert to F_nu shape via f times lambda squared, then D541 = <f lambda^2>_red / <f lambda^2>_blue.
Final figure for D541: 1.12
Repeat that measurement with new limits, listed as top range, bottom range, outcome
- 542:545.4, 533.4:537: 1.07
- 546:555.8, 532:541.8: 1.06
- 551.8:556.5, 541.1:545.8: 1.02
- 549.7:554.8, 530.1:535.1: 1.06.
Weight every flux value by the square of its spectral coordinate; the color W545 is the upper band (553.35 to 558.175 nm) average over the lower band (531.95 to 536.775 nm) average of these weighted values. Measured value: 1.08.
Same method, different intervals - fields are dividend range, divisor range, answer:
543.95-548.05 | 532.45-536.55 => 1.07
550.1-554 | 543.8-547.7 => 0.99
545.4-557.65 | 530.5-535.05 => 1.07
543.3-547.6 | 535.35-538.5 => 1.12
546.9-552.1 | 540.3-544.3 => 1.01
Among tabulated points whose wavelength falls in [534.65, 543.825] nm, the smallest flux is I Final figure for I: 9.754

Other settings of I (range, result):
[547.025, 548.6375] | 10.85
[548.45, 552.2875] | 10.74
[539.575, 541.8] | 11.32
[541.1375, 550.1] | 10.59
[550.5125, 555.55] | 9.496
